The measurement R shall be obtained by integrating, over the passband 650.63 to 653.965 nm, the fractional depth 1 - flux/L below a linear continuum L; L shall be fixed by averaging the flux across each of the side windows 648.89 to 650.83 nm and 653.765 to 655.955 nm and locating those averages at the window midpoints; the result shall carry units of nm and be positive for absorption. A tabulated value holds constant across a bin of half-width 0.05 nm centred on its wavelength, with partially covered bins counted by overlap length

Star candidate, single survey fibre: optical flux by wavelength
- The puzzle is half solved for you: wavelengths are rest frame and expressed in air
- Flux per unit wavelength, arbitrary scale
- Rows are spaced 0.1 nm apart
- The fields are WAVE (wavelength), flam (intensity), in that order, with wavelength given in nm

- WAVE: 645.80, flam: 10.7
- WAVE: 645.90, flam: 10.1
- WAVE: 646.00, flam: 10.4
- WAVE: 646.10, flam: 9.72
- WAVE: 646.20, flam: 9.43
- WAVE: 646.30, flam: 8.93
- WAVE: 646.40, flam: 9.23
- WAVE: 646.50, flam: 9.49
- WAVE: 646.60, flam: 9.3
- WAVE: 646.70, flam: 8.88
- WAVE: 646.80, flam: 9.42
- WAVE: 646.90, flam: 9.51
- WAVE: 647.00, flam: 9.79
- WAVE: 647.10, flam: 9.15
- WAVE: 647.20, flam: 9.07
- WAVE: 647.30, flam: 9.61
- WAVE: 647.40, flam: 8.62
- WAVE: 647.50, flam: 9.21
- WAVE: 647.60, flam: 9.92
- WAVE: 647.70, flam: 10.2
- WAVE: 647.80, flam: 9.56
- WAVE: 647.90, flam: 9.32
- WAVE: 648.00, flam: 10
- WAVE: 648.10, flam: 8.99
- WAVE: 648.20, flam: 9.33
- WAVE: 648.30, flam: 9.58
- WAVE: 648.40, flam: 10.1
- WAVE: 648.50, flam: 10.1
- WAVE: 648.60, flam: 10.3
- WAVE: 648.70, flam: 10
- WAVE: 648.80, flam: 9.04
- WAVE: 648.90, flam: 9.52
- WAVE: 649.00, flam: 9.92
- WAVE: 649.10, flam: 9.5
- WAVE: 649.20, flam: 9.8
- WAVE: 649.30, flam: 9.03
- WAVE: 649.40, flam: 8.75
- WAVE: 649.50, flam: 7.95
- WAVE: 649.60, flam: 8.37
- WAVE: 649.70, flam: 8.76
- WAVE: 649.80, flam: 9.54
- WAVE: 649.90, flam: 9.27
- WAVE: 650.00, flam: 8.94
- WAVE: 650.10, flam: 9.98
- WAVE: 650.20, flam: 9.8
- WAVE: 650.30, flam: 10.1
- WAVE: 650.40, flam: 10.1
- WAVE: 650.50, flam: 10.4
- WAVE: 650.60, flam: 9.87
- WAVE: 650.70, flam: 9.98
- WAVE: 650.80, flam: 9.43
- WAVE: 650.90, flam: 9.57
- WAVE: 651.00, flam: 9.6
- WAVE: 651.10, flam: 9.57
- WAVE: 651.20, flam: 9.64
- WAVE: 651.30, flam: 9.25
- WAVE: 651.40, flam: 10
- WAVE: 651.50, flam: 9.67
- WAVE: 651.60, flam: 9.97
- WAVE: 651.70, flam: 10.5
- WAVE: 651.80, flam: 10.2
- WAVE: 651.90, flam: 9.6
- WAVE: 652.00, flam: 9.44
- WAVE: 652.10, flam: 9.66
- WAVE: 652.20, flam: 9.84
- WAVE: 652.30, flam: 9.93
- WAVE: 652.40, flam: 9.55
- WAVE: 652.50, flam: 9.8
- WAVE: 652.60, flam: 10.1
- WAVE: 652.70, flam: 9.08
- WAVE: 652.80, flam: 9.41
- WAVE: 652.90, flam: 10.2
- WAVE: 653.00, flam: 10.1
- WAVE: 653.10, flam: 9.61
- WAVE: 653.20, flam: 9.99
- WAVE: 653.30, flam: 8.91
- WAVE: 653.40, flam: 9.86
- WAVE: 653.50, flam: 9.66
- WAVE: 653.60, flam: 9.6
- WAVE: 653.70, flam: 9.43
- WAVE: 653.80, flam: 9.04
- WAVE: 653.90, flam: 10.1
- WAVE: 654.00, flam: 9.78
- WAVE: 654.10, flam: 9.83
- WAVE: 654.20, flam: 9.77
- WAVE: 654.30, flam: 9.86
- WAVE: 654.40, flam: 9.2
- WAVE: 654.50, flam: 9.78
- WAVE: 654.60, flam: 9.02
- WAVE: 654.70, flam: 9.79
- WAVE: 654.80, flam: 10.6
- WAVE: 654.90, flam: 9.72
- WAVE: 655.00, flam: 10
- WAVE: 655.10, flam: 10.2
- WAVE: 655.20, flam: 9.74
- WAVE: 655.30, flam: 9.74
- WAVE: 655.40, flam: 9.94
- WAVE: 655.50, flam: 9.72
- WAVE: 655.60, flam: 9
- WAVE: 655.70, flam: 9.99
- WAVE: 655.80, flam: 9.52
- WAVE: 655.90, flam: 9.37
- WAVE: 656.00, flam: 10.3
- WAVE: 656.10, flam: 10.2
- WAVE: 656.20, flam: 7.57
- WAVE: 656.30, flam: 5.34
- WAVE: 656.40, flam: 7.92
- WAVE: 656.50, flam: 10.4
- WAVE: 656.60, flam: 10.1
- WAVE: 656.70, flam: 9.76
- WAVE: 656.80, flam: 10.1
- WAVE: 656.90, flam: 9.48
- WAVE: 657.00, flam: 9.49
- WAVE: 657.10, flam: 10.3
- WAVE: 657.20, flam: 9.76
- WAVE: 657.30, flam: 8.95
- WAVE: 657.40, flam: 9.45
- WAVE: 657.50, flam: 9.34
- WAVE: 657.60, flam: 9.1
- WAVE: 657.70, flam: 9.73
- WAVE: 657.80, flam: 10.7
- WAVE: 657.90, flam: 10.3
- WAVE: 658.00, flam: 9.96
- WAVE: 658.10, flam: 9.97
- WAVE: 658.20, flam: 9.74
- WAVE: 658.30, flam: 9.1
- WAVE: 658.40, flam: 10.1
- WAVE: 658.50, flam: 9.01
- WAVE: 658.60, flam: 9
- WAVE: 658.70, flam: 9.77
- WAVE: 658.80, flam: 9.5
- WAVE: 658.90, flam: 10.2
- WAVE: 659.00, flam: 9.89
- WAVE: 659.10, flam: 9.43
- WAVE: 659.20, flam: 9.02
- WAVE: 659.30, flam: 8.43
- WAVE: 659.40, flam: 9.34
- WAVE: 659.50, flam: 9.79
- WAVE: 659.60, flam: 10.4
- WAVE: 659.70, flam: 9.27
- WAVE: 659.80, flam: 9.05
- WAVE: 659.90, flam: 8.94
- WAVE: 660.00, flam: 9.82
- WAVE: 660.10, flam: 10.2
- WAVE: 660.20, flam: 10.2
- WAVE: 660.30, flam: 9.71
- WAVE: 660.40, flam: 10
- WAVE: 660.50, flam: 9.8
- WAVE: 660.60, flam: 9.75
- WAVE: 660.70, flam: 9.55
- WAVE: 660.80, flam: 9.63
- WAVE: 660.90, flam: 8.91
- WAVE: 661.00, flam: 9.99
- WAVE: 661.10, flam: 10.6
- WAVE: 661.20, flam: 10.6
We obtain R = -0.04 nm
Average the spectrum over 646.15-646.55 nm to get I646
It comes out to 9.27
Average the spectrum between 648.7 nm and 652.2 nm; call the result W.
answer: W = 9.56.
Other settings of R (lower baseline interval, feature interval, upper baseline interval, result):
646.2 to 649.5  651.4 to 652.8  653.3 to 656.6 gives -0.05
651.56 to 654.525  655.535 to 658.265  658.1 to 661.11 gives 0.05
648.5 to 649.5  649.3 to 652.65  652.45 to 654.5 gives -0.01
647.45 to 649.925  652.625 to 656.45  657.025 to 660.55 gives 0.02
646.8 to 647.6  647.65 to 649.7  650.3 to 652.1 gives 0.01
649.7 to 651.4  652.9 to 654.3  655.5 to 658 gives -0.02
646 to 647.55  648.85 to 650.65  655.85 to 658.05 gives -0.01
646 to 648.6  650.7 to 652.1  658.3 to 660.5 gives -0.03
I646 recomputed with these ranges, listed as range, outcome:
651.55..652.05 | 9.94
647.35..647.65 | 9.25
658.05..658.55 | 9.58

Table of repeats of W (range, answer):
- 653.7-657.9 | 9.56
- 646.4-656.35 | 9.56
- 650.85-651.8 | 9.78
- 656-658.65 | 9.43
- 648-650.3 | 9.42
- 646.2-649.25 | 9.51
